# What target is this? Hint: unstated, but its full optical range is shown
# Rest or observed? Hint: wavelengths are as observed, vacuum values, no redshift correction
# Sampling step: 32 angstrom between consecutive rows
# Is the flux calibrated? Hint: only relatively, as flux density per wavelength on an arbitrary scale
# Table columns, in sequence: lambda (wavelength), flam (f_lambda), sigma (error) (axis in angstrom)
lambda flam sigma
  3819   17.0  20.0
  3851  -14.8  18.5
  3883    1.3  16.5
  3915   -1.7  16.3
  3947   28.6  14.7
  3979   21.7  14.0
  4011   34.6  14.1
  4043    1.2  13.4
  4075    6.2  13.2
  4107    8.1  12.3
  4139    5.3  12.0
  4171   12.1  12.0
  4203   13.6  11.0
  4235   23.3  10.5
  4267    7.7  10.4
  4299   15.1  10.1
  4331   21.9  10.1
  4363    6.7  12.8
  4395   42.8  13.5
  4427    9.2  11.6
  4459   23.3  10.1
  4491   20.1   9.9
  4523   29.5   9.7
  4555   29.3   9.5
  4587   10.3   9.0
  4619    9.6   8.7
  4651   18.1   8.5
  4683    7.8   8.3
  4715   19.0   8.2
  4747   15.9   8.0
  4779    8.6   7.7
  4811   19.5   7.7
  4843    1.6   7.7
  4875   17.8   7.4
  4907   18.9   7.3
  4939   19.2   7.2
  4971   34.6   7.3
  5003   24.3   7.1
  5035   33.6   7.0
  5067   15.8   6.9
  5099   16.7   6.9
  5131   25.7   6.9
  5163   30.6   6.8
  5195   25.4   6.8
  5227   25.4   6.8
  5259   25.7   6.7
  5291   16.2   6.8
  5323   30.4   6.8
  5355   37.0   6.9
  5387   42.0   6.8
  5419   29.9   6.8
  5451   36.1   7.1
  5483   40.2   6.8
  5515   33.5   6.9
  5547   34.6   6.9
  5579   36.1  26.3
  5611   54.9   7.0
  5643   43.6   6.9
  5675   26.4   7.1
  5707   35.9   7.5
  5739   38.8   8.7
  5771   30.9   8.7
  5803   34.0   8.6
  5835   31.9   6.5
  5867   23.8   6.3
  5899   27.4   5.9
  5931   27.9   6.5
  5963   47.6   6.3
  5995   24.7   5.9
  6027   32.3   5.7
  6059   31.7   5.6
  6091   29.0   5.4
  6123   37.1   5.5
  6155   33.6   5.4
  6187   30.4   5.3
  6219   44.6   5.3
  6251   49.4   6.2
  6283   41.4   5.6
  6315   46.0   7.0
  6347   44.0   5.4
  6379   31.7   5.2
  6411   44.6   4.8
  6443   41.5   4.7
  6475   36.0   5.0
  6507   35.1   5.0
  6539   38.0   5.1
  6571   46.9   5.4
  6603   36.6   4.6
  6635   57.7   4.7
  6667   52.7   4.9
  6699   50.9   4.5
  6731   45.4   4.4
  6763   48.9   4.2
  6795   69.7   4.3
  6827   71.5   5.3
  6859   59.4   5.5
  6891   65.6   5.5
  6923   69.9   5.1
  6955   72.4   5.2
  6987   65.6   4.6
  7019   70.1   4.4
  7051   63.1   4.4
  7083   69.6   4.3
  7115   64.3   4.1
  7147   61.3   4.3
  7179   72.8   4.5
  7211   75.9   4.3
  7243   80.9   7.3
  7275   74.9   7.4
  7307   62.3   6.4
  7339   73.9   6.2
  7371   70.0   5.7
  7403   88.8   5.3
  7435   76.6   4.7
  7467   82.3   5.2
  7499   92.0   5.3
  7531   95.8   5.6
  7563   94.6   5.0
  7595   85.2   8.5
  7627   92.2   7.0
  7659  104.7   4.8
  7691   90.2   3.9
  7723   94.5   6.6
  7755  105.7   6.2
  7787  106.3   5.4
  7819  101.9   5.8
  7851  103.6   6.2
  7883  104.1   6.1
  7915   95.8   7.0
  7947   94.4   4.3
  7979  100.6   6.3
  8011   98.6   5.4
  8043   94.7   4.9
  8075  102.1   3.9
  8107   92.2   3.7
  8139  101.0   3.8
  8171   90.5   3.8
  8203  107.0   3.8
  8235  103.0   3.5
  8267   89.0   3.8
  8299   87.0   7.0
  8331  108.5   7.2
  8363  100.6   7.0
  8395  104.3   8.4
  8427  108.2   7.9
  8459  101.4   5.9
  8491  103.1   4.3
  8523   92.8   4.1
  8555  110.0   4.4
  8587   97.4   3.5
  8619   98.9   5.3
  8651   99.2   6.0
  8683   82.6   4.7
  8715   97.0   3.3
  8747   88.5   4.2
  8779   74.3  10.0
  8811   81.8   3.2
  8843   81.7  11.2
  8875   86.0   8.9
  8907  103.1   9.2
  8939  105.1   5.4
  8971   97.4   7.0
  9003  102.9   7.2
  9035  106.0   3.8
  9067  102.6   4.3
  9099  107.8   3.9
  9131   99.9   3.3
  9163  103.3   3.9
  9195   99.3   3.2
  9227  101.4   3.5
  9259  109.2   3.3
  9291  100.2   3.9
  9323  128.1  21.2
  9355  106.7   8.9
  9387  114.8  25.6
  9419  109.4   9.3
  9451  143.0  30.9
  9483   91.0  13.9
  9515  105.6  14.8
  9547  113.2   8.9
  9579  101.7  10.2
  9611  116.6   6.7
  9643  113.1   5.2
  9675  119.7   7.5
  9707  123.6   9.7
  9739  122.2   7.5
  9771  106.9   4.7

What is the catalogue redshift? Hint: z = 0.70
